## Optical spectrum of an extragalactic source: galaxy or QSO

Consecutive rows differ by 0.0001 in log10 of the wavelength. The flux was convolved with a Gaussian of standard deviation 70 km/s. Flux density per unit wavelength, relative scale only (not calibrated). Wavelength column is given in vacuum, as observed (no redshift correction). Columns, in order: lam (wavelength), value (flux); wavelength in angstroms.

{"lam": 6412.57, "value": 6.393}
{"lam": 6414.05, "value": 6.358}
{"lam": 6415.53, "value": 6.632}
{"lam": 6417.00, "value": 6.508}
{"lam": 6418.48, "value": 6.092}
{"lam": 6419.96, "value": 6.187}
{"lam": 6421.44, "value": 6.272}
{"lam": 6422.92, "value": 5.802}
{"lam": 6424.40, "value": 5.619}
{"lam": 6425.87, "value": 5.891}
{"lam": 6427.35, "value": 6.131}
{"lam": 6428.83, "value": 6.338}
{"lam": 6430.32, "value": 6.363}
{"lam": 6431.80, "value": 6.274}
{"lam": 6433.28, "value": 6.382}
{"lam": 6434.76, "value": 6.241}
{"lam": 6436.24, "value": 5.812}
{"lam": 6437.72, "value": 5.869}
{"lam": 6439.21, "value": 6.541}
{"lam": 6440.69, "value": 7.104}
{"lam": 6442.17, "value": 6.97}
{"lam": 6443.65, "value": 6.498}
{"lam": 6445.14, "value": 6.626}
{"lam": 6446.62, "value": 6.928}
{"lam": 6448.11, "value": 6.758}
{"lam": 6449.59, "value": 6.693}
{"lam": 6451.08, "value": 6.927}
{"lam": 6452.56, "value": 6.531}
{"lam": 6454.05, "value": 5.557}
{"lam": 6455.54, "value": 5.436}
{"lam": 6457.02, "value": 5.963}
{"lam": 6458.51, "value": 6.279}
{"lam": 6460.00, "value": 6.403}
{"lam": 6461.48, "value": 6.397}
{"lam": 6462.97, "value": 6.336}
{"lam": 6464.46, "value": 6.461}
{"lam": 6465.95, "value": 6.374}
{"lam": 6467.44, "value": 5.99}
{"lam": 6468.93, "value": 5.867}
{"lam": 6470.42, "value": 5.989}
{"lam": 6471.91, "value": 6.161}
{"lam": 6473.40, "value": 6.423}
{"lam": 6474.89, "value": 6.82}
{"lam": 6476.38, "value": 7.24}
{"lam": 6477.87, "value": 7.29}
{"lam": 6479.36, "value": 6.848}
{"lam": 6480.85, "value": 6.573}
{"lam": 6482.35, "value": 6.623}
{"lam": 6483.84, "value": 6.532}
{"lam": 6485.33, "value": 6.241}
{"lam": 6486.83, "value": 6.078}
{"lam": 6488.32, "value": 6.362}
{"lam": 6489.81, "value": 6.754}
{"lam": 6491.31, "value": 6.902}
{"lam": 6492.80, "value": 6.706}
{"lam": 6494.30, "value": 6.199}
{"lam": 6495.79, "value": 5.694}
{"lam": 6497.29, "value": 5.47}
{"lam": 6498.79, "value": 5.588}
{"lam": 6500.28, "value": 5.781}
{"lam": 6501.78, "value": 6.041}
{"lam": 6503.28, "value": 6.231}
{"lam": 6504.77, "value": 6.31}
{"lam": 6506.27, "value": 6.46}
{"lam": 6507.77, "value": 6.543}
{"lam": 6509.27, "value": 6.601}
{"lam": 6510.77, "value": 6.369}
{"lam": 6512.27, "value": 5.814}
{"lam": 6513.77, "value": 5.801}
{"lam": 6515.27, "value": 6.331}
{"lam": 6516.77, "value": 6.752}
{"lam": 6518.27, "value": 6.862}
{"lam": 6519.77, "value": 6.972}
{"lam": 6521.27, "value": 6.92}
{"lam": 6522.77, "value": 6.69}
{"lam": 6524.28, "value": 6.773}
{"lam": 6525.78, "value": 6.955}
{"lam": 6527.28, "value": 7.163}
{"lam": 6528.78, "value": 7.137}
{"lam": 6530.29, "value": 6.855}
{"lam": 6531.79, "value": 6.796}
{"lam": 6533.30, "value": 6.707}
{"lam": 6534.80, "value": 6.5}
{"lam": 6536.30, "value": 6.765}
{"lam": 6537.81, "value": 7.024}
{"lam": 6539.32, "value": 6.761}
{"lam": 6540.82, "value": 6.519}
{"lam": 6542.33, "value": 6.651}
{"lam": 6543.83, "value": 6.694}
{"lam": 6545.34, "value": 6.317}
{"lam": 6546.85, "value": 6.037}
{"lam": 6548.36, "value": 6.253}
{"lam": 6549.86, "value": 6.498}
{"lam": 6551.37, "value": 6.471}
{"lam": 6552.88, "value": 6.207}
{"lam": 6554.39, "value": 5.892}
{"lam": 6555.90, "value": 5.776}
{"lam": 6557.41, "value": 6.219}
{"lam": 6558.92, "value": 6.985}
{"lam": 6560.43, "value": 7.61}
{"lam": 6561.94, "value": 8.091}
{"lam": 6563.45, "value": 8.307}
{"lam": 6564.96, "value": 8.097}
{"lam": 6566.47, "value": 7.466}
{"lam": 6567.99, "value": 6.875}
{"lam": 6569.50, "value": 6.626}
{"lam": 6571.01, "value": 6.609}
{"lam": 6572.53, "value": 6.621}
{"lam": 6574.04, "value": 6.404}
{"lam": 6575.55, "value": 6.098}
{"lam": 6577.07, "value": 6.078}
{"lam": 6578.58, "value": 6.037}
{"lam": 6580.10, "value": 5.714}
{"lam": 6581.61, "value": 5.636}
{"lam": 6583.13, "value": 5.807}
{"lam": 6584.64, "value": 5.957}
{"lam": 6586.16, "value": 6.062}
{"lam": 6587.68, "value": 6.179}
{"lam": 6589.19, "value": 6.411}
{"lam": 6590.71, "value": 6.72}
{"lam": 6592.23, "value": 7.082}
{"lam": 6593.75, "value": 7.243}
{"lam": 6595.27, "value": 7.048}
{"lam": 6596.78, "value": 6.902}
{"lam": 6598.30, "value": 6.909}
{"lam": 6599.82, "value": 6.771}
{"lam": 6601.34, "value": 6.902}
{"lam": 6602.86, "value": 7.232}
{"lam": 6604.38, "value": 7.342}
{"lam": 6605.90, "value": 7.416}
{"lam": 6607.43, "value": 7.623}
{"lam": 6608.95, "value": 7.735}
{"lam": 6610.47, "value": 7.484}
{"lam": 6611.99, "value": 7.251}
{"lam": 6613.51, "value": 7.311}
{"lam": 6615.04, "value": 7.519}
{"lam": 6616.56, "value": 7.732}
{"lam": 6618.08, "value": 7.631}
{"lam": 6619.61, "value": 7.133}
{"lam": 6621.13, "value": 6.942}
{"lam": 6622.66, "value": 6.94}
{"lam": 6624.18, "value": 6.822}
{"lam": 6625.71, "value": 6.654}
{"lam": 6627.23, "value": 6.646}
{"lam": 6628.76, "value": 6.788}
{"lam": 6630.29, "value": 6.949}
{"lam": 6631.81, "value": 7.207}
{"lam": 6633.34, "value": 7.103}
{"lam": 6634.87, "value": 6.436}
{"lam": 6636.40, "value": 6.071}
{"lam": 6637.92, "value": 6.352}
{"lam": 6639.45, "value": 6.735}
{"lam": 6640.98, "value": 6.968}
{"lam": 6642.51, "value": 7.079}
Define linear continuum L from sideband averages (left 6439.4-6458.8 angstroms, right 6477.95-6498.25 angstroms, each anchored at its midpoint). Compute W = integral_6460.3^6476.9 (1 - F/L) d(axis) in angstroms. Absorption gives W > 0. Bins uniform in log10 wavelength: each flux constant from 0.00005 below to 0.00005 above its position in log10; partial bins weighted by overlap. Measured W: 0.2 angstroms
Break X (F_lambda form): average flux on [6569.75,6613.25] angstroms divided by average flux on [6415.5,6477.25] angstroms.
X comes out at 1.06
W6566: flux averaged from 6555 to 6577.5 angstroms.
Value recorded 6.93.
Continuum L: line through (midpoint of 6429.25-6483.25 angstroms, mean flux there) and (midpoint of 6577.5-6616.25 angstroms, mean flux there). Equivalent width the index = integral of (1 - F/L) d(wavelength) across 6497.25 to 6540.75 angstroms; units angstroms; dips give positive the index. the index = 0.5 angstroms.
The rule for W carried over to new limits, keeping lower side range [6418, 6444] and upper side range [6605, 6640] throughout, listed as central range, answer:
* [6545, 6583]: 1.27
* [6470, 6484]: -0.50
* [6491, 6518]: 1.48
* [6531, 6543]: -0.03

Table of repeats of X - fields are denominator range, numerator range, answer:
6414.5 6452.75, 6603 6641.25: 1.11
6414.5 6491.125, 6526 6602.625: 1.04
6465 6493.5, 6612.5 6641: 1.07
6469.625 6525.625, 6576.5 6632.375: 1.07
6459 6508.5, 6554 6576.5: 1.09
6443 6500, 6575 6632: 1.07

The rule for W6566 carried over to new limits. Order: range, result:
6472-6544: 6.54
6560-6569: 7.71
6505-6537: 6.65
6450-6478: 6.32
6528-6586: 6.6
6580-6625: 6.93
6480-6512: 6.28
